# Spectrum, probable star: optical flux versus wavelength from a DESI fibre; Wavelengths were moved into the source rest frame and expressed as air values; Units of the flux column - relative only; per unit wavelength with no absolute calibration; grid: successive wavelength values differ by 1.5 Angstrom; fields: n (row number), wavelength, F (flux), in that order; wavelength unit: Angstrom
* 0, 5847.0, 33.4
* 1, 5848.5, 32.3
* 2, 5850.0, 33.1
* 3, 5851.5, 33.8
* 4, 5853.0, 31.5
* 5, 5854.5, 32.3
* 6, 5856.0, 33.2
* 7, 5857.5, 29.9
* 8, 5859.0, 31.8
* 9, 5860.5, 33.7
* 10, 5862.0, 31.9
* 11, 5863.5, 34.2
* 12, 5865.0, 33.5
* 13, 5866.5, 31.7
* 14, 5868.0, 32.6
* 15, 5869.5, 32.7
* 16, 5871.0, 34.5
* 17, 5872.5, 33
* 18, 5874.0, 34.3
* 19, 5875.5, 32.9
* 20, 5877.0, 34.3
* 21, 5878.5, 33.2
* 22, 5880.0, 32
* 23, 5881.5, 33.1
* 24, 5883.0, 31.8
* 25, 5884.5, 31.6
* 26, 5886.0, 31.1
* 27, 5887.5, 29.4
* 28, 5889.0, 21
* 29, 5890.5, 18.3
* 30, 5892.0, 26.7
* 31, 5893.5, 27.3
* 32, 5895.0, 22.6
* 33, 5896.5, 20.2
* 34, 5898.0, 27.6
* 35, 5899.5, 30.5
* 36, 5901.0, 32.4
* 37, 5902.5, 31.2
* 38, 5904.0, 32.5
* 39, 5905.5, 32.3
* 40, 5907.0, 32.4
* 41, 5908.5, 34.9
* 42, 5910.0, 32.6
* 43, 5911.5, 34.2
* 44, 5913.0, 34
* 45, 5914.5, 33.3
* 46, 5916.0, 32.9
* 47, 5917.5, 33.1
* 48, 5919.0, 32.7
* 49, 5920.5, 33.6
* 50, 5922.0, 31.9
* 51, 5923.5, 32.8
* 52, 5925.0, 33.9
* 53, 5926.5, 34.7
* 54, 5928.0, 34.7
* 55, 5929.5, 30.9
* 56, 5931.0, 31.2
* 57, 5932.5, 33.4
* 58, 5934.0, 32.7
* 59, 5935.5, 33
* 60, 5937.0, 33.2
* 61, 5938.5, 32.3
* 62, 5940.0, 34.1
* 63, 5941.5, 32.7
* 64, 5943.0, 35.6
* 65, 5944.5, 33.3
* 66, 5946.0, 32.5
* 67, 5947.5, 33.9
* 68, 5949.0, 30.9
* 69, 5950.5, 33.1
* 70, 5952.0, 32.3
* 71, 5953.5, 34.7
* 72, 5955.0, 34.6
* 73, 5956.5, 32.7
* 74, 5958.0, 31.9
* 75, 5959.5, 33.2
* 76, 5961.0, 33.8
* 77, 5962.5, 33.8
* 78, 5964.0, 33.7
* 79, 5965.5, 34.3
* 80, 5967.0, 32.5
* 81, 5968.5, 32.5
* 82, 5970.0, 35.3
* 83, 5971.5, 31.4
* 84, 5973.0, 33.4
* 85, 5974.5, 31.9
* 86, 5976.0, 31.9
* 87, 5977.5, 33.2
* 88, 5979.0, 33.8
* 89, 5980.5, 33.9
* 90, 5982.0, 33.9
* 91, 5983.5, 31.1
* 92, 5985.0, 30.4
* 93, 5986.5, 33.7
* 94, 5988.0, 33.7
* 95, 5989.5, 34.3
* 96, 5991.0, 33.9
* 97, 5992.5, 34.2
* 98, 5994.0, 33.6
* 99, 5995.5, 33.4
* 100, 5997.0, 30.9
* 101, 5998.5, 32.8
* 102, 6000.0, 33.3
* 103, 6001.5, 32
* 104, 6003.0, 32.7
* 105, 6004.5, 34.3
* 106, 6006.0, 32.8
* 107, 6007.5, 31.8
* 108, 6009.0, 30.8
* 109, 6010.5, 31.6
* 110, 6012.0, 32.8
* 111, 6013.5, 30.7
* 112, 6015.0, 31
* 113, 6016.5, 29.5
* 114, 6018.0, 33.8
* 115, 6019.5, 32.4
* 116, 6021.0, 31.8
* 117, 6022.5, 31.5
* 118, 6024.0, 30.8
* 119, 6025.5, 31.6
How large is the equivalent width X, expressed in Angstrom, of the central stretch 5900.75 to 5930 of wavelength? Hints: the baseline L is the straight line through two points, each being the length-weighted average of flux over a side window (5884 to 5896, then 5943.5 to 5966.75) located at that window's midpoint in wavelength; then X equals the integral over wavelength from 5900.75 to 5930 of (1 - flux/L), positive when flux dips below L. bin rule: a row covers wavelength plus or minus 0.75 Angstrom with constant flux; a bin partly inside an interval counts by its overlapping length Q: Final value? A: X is -4.5 Angstrom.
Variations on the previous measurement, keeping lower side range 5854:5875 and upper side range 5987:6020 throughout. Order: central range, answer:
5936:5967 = -0.6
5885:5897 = 2.9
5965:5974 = -0.1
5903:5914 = -0.2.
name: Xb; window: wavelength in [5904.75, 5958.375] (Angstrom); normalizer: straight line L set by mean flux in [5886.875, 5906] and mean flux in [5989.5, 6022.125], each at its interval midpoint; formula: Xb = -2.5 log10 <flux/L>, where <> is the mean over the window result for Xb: -0.16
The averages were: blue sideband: 27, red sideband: 32.4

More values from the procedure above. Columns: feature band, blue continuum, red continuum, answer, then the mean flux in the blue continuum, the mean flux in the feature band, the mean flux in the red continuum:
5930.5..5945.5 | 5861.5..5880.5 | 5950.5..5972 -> 0.00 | 33.2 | 33.2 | 33.4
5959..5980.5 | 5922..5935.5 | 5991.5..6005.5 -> -0.01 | 33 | 33.2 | 33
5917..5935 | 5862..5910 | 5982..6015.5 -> -0.06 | 30.6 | 33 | 32.6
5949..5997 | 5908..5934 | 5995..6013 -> -0.02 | 33.2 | 33.2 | 32.4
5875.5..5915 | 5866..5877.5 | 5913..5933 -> 0.11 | 33.3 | 30.1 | 33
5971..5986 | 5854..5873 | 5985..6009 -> 0.01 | 32.7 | 32.5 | 33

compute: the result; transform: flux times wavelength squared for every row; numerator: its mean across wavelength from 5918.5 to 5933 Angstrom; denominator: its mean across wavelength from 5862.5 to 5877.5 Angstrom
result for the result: 1.0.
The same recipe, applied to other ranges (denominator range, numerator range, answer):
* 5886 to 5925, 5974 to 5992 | 1.12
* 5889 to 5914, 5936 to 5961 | 1.16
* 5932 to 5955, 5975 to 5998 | 1.01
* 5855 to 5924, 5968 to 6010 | 1.09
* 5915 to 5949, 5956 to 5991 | 1.01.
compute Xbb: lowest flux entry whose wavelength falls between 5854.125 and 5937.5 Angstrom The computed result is 18.3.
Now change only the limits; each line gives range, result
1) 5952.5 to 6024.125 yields 29.5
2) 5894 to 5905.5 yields 20.2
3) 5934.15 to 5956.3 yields 30.9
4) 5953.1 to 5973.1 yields 31.4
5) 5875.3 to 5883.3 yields 31.8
